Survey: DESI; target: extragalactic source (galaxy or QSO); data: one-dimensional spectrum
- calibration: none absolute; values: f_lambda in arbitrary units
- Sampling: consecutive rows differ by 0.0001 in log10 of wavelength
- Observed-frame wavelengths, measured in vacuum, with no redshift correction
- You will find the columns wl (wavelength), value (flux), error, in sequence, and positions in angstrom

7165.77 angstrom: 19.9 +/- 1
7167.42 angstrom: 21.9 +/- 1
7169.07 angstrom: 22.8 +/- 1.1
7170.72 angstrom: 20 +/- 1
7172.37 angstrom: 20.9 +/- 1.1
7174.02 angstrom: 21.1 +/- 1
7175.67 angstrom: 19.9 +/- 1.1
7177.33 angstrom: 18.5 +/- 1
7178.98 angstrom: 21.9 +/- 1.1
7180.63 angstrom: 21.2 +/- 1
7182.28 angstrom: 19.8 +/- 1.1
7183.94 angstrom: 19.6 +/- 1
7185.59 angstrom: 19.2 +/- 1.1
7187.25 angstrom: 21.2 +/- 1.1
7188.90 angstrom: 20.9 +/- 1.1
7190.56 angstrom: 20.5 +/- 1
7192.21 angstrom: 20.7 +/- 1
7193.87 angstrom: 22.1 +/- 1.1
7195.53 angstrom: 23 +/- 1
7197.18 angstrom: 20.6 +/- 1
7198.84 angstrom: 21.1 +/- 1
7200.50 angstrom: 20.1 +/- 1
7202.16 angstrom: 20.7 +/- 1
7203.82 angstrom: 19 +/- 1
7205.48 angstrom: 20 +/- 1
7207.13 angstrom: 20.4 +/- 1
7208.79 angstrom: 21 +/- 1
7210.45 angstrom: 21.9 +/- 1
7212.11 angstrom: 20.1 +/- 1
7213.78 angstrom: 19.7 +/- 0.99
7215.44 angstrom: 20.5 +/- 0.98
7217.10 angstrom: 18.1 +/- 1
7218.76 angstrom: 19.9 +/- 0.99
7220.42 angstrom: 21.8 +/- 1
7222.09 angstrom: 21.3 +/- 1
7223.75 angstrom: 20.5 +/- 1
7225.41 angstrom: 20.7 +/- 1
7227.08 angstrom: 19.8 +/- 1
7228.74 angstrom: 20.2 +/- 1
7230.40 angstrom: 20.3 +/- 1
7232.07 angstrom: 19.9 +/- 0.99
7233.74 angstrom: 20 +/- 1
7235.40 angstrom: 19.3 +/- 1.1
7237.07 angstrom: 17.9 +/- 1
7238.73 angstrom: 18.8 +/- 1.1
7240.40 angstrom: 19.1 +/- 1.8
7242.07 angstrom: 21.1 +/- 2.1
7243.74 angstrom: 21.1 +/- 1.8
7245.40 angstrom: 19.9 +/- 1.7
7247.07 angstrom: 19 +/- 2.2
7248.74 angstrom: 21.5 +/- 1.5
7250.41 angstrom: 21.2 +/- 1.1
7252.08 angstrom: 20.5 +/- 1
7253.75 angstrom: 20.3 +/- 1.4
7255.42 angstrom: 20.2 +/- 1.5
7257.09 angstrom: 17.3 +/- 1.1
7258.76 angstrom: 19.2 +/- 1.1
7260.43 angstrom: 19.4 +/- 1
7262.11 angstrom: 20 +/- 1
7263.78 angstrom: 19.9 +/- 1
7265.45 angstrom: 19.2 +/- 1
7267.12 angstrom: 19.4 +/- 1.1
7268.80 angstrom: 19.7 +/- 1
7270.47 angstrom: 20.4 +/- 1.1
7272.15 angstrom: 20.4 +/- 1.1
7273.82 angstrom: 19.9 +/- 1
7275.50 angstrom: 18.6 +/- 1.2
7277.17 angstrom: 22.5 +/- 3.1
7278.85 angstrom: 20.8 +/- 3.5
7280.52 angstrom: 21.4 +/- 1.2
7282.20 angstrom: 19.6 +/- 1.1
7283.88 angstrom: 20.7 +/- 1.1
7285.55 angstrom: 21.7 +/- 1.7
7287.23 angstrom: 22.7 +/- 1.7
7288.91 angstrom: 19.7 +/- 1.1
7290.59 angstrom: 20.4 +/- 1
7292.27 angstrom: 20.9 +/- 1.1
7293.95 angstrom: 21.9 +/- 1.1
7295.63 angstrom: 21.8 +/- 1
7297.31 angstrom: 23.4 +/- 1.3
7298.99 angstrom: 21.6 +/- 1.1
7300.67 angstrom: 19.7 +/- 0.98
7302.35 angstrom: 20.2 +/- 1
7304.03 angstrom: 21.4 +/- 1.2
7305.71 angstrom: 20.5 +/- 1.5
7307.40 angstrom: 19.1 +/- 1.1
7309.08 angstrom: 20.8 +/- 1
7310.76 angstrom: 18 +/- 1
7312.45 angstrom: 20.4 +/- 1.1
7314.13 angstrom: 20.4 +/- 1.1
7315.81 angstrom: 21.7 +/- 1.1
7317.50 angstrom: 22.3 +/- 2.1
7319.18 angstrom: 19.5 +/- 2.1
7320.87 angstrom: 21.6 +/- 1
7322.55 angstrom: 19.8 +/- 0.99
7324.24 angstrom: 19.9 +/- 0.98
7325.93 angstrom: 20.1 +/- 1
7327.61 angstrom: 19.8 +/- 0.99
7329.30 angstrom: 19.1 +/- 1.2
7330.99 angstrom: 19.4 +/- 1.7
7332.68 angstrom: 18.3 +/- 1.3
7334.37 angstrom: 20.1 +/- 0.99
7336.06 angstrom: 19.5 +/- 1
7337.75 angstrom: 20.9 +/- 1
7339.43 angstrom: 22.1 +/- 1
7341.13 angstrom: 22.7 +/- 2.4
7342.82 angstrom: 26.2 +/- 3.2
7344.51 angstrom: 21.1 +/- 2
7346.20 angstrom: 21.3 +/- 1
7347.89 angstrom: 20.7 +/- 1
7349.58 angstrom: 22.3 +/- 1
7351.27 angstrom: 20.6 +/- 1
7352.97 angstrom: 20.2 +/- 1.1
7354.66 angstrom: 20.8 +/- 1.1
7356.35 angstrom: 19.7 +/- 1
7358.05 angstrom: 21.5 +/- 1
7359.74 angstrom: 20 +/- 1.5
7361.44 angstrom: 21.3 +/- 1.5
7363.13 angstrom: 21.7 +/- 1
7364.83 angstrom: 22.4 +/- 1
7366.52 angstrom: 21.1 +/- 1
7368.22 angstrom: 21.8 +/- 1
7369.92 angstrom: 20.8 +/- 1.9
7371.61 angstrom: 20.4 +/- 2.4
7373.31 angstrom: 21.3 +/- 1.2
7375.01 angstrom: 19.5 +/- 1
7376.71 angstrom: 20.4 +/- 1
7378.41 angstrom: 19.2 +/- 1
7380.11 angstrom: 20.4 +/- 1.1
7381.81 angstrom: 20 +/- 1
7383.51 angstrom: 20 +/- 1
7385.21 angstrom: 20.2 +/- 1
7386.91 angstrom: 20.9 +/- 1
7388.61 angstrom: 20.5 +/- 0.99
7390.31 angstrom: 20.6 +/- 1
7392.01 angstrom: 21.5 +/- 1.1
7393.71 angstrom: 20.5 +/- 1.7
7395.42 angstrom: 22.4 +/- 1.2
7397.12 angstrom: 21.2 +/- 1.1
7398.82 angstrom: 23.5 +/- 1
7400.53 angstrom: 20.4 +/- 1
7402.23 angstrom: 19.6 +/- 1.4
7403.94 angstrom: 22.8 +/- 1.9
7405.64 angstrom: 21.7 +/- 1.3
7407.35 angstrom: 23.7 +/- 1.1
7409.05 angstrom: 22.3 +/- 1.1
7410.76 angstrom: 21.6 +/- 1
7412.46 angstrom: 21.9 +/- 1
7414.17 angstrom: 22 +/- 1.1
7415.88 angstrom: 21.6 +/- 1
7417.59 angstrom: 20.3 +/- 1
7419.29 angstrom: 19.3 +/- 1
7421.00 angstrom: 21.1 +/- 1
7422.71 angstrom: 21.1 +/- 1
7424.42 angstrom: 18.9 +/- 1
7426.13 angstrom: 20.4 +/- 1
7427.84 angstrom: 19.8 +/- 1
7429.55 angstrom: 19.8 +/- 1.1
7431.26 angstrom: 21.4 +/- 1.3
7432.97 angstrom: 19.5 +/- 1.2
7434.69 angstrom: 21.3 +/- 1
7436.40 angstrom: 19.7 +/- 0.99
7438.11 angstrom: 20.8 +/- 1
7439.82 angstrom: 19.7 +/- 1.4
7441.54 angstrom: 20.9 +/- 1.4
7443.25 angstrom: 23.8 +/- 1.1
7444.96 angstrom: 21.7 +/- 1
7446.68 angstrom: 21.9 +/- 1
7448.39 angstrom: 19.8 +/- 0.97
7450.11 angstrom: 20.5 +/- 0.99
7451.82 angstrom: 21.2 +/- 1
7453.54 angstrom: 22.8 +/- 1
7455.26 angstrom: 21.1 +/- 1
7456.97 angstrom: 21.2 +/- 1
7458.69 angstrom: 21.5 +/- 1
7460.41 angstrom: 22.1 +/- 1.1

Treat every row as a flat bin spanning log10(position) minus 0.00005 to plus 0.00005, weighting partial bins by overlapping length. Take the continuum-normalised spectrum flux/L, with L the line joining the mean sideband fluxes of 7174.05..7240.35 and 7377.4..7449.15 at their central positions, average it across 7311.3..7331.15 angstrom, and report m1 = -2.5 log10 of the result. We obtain 0.018 mag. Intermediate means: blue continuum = 20.3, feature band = 20.3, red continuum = 20.9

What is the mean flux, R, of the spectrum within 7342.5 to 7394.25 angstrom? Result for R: 20.9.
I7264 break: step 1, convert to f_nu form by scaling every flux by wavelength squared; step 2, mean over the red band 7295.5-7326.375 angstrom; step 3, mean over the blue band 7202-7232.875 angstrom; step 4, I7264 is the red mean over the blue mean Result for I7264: 1.0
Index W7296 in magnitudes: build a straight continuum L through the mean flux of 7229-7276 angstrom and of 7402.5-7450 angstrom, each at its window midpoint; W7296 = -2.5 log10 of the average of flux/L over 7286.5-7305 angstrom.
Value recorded -0.06 mag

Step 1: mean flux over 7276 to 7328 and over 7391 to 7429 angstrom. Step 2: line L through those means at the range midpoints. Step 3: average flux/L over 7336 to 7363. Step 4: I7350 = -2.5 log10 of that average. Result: -0.020 mag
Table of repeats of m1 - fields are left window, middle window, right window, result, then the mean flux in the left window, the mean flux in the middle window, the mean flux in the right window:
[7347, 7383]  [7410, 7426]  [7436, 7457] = 0.01 mag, 20.8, 20.8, 21.2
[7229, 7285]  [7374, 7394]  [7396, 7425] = 0.04 mag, 20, 20.3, 21.4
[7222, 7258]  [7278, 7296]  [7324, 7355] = -0.03 mag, 20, 21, 20.8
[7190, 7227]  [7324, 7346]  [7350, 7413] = 0.01 mag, 20.6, 20.7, 21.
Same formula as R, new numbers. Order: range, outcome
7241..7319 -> 20.5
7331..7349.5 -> 21.2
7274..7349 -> 20.8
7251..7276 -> 19.7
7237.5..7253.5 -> 20.2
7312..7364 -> 20.8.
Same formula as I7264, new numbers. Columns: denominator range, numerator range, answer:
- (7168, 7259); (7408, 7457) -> 1.09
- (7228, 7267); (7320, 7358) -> 1.08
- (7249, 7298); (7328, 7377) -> 1.05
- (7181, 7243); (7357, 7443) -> 1.08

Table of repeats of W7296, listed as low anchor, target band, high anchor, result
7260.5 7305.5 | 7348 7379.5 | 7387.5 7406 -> 0.02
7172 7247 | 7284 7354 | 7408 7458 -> -0.01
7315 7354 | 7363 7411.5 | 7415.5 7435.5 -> -0.03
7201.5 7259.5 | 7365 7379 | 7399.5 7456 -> 0.00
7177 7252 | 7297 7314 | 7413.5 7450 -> 0.00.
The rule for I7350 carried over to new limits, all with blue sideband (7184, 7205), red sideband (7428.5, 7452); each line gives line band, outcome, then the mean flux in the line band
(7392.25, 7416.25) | -0.05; 21.8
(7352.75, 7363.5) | 0.00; 20.7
